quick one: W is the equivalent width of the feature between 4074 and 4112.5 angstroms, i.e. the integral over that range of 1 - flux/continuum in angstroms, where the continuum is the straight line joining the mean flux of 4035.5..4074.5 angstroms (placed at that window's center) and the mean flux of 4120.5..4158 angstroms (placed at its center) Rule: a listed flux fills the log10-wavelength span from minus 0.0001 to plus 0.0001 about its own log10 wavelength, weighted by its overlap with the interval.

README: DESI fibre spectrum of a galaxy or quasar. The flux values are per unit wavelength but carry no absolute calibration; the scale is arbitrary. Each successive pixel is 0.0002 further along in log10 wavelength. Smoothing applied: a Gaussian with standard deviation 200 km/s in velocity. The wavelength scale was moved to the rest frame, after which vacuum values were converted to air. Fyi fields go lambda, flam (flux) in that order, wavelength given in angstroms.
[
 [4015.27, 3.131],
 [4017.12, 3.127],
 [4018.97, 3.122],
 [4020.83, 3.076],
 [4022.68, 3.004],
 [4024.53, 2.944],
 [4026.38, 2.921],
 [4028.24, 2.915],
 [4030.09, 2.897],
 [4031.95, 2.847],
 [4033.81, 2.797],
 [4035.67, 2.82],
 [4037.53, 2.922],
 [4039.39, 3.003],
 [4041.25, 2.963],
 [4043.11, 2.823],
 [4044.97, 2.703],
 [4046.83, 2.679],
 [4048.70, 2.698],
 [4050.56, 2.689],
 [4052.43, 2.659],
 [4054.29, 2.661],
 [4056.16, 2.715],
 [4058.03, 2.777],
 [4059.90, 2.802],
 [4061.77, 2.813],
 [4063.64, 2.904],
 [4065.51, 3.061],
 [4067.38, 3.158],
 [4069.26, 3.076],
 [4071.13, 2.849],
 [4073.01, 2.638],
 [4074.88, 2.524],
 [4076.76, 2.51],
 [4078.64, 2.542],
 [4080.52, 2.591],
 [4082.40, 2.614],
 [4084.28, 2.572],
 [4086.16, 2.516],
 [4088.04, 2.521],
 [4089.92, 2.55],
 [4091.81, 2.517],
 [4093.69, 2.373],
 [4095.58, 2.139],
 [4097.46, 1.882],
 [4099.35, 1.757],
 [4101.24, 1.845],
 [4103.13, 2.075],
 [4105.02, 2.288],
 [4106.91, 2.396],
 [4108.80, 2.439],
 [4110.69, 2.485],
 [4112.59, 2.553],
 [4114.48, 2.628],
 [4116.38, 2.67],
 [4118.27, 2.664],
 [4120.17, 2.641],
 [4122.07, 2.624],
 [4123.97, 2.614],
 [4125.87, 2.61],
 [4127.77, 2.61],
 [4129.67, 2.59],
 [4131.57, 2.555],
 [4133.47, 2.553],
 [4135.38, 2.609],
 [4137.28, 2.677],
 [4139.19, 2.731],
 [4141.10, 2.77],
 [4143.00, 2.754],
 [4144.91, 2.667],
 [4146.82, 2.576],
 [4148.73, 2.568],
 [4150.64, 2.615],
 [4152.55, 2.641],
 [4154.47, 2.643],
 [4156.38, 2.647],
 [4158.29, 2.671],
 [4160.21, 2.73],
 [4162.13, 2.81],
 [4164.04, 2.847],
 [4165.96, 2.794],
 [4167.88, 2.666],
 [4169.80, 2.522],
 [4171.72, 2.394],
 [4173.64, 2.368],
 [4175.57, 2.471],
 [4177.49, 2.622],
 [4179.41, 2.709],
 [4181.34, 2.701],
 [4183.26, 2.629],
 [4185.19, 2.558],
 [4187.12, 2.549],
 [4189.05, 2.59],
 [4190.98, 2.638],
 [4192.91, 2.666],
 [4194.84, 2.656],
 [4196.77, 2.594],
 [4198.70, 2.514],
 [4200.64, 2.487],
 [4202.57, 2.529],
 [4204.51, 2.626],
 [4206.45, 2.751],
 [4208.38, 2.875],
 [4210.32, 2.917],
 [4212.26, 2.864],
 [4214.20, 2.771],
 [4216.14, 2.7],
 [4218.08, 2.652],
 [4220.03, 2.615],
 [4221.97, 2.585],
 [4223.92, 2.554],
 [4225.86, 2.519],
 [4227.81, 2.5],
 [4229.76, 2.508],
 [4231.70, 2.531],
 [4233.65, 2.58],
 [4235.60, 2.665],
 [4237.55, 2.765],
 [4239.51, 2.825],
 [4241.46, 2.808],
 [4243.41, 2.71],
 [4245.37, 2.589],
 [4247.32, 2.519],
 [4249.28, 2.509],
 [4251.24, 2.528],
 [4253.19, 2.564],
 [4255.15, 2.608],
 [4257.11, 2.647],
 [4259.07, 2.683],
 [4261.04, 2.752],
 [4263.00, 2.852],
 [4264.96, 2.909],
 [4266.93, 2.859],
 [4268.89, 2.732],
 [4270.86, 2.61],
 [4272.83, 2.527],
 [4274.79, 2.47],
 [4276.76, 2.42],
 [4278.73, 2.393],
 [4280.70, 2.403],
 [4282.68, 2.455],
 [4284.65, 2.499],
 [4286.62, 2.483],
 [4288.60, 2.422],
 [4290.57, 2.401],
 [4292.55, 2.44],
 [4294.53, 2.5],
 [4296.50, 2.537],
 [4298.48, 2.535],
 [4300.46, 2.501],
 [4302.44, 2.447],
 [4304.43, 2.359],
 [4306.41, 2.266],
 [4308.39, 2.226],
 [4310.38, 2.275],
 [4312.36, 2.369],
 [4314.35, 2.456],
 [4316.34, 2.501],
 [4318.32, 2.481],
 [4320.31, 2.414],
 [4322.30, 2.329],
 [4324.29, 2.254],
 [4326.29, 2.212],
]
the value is 5.33 angstroms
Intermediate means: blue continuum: 2.83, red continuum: 2.64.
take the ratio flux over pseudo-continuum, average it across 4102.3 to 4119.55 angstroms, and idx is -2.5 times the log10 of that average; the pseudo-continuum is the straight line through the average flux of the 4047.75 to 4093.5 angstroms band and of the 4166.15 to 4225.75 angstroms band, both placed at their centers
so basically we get 0.09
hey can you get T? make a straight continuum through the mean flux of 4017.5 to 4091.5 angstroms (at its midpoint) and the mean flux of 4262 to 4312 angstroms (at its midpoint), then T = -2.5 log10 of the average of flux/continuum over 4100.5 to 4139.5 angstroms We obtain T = 0.08 mag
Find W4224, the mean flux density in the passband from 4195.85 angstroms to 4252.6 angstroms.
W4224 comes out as 2.64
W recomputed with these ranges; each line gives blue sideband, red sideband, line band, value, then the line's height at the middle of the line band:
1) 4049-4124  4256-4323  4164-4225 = -2.53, 2.53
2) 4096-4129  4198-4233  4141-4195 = -2.31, 2.53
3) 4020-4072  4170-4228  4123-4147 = 0.71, 2.72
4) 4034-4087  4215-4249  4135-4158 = 0.27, 2.69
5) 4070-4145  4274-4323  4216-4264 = -3.56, 2.45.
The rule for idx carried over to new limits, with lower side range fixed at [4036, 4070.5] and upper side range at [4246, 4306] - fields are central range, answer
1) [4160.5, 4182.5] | 0.02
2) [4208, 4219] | -0.06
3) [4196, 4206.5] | 0.03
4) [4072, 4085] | 0.10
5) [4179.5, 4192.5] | 0.02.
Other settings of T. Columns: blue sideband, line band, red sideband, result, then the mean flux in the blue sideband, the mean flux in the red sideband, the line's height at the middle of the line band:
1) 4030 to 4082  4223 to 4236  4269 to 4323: -0.01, 2.79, 2.44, 2.54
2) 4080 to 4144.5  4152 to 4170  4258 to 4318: -0.09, 2.48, 2.51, 2.49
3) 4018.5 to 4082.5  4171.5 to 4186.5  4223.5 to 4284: 0.05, 2.82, 2.61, 2.69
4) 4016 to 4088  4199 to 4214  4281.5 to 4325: -0.06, 2.81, 2.42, 2.57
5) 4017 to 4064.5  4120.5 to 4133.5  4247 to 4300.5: 0.06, 2.85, 2.56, 2.75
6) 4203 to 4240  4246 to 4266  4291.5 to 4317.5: -0.04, 2.67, 2.42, 2.56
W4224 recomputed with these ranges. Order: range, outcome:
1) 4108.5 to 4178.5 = 2.62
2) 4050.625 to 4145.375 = 2.58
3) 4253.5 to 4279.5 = 2.65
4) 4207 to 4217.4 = 2.82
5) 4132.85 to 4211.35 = 2.64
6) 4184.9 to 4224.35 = 2.65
